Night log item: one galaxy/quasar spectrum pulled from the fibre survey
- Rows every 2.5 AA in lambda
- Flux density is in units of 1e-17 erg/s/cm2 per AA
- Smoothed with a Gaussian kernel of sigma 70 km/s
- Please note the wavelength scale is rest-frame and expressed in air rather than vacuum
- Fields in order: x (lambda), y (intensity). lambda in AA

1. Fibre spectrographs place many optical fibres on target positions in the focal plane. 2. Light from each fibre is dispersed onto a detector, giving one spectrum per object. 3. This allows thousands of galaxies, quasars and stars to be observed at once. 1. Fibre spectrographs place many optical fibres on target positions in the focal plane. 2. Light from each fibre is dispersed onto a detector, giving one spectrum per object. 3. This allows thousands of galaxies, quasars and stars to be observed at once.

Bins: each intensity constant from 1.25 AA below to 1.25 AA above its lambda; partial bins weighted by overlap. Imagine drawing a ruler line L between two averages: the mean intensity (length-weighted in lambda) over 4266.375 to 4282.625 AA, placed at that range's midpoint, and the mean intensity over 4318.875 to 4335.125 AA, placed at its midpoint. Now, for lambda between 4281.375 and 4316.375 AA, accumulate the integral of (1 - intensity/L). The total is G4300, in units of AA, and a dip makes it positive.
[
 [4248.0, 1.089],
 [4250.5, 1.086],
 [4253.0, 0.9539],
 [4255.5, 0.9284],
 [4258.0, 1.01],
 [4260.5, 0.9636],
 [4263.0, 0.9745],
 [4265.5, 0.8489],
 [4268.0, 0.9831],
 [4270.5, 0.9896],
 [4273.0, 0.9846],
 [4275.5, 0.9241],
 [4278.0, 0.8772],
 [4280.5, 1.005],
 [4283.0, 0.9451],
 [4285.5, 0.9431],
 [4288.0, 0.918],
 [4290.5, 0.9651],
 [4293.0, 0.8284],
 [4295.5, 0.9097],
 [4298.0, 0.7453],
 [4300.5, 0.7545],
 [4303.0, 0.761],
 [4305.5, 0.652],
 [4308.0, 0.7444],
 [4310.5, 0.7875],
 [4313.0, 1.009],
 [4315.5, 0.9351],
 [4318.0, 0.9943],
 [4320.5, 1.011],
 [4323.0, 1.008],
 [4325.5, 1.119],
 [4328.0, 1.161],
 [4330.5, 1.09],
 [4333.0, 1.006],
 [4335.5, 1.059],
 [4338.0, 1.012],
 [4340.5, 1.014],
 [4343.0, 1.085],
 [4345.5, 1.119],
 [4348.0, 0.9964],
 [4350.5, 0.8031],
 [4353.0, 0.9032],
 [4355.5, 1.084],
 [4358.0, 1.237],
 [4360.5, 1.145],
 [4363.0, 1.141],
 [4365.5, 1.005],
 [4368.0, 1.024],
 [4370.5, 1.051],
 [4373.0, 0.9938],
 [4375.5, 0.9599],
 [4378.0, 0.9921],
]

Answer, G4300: 5.4 AA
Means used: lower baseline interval 0.957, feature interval 0.851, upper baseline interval 1.06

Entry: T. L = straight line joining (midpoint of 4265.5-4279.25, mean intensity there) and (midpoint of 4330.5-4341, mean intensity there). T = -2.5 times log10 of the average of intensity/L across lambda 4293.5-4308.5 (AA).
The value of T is 0.27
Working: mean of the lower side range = 0.942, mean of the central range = 0.765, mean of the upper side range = 1.03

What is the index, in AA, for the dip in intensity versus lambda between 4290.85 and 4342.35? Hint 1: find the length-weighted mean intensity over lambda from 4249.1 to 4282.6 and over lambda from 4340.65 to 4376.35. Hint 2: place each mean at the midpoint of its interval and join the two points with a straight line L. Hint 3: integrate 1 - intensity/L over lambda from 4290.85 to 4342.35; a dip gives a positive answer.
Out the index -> 3.8 AA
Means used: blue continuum 0.964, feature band 0.932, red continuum 1.04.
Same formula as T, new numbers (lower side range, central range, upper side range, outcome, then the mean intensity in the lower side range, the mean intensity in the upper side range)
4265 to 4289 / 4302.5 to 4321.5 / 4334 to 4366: 0.15 mag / 0.945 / 1.05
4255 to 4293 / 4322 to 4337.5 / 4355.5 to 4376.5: -0.05 mag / 0.947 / 1.07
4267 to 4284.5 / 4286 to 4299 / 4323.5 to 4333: 0.14 mag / 0.958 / 1.1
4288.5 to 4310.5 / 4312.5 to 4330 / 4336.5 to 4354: -0.16 mag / 0.799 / 0.993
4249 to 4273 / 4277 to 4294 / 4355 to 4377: 0.08 mag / 0.973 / 1.07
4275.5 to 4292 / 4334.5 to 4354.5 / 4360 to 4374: 0.03 mag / 0.939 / 1.06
